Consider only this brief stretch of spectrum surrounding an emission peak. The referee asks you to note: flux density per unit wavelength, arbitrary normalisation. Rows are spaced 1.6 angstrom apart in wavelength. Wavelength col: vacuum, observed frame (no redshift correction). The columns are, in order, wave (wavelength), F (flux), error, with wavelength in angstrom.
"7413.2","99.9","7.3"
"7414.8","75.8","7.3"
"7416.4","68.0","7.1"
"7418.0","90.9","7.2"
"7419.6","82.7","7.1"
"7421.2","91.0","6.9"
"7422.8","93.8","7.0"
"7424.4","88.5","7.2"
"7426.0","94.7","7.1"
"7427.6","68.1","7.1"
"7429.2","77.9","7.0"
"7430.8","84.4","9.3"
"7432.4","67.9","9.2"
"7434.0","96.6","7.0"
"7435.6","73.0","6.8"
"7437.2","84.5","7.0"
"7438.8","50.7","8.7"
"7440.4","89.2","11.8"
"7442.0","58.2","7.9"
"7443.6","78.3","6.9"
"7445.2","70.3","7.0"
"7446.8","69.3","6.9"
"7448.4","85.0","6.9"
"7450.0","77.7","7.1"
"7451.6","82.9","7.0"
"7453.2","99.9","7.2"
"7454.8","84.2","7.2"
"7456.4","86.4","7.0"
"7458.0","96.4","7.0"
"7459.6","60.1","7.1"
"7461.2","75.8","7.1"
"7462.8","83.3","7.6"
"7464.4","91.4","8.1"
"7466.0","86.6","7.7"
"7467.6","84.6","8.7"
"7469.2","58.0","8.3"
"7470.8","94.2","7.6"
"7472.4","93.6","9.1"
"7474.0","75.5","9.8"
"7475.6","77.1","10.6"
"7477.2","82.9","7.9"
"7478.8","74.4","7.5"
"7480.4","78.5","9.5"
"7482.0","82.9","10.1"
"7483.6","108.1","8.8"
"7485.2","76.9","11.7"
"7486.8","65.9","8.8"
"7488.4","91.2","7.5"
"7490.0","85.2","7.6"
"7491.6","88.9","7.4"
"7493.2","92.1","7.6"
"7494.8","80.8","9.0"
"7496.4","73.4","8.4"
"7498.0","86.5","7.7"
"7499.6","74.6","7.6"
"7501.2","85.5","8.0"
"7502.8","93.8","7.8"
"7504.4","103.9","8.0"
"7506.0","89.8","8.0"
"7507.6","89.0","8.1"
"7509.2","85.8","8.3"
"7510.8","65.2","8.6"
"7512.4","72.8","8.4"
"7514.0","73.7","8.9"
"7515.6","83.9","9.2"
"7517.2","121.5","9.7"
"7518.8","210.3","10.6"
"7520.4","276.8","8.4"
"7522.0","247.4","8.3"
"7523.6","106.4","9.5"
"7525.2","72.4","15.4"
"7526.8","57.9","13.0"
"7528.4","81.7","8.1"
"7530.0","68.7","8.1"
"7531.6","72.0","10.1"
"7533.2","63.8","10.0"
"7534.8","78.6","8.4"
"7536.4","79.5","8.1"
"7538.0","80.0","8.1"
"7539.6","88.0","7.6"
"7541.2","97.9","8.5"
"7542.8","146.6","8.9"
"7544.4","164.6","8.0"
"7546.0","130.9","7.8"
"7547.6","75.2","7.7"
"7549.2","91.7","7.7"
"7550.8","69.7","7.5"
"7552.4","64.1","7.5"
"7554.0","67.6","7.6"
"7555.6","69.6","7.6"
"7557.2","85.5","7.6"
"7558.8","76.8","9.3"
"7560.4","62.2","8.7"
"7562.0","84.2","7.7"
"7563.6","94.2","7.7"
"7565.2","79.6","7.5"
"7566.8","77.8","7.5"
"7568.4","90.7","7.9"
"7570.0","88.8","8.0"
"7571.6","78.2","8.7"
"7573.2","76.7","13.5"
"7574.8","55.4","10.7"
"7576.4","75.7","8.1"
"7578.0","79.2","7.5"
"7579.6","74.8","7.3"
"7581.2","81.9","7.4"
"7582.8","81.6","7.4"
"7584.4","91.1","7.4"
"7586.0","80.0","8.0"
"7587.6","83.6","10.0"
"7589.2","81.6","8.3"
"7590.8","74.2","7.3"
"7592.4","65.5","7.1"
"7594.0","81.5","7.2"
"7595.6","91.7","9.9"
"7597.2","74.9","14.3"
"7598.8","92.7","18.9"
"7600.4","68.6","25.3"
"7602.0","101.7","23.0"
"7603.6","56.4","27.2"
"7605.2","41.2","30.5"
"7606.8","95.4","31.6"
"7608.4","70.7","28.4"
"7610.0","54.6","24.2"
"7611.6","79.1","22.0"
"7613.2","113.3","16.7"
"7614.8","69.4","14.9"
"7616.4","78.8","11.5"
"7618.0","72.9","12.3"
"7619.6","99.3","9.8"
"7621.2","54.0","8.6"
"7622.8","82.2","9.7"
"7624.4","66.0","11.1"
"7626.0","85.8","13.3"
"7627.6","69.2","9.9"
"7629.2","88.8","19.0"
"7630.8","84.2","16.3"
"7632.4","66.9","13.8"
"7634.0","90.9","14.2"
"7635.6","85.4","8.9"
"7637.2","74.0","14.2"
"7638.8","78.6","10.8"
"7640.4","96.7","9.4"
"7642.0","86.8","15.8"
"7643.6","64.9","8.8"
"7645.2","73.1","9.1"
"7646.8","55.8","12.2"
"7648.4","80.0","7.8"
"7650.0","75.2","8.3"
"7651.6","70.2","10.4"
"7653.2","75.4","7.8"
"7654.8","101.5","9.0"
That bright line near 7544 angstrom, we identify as [N II]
